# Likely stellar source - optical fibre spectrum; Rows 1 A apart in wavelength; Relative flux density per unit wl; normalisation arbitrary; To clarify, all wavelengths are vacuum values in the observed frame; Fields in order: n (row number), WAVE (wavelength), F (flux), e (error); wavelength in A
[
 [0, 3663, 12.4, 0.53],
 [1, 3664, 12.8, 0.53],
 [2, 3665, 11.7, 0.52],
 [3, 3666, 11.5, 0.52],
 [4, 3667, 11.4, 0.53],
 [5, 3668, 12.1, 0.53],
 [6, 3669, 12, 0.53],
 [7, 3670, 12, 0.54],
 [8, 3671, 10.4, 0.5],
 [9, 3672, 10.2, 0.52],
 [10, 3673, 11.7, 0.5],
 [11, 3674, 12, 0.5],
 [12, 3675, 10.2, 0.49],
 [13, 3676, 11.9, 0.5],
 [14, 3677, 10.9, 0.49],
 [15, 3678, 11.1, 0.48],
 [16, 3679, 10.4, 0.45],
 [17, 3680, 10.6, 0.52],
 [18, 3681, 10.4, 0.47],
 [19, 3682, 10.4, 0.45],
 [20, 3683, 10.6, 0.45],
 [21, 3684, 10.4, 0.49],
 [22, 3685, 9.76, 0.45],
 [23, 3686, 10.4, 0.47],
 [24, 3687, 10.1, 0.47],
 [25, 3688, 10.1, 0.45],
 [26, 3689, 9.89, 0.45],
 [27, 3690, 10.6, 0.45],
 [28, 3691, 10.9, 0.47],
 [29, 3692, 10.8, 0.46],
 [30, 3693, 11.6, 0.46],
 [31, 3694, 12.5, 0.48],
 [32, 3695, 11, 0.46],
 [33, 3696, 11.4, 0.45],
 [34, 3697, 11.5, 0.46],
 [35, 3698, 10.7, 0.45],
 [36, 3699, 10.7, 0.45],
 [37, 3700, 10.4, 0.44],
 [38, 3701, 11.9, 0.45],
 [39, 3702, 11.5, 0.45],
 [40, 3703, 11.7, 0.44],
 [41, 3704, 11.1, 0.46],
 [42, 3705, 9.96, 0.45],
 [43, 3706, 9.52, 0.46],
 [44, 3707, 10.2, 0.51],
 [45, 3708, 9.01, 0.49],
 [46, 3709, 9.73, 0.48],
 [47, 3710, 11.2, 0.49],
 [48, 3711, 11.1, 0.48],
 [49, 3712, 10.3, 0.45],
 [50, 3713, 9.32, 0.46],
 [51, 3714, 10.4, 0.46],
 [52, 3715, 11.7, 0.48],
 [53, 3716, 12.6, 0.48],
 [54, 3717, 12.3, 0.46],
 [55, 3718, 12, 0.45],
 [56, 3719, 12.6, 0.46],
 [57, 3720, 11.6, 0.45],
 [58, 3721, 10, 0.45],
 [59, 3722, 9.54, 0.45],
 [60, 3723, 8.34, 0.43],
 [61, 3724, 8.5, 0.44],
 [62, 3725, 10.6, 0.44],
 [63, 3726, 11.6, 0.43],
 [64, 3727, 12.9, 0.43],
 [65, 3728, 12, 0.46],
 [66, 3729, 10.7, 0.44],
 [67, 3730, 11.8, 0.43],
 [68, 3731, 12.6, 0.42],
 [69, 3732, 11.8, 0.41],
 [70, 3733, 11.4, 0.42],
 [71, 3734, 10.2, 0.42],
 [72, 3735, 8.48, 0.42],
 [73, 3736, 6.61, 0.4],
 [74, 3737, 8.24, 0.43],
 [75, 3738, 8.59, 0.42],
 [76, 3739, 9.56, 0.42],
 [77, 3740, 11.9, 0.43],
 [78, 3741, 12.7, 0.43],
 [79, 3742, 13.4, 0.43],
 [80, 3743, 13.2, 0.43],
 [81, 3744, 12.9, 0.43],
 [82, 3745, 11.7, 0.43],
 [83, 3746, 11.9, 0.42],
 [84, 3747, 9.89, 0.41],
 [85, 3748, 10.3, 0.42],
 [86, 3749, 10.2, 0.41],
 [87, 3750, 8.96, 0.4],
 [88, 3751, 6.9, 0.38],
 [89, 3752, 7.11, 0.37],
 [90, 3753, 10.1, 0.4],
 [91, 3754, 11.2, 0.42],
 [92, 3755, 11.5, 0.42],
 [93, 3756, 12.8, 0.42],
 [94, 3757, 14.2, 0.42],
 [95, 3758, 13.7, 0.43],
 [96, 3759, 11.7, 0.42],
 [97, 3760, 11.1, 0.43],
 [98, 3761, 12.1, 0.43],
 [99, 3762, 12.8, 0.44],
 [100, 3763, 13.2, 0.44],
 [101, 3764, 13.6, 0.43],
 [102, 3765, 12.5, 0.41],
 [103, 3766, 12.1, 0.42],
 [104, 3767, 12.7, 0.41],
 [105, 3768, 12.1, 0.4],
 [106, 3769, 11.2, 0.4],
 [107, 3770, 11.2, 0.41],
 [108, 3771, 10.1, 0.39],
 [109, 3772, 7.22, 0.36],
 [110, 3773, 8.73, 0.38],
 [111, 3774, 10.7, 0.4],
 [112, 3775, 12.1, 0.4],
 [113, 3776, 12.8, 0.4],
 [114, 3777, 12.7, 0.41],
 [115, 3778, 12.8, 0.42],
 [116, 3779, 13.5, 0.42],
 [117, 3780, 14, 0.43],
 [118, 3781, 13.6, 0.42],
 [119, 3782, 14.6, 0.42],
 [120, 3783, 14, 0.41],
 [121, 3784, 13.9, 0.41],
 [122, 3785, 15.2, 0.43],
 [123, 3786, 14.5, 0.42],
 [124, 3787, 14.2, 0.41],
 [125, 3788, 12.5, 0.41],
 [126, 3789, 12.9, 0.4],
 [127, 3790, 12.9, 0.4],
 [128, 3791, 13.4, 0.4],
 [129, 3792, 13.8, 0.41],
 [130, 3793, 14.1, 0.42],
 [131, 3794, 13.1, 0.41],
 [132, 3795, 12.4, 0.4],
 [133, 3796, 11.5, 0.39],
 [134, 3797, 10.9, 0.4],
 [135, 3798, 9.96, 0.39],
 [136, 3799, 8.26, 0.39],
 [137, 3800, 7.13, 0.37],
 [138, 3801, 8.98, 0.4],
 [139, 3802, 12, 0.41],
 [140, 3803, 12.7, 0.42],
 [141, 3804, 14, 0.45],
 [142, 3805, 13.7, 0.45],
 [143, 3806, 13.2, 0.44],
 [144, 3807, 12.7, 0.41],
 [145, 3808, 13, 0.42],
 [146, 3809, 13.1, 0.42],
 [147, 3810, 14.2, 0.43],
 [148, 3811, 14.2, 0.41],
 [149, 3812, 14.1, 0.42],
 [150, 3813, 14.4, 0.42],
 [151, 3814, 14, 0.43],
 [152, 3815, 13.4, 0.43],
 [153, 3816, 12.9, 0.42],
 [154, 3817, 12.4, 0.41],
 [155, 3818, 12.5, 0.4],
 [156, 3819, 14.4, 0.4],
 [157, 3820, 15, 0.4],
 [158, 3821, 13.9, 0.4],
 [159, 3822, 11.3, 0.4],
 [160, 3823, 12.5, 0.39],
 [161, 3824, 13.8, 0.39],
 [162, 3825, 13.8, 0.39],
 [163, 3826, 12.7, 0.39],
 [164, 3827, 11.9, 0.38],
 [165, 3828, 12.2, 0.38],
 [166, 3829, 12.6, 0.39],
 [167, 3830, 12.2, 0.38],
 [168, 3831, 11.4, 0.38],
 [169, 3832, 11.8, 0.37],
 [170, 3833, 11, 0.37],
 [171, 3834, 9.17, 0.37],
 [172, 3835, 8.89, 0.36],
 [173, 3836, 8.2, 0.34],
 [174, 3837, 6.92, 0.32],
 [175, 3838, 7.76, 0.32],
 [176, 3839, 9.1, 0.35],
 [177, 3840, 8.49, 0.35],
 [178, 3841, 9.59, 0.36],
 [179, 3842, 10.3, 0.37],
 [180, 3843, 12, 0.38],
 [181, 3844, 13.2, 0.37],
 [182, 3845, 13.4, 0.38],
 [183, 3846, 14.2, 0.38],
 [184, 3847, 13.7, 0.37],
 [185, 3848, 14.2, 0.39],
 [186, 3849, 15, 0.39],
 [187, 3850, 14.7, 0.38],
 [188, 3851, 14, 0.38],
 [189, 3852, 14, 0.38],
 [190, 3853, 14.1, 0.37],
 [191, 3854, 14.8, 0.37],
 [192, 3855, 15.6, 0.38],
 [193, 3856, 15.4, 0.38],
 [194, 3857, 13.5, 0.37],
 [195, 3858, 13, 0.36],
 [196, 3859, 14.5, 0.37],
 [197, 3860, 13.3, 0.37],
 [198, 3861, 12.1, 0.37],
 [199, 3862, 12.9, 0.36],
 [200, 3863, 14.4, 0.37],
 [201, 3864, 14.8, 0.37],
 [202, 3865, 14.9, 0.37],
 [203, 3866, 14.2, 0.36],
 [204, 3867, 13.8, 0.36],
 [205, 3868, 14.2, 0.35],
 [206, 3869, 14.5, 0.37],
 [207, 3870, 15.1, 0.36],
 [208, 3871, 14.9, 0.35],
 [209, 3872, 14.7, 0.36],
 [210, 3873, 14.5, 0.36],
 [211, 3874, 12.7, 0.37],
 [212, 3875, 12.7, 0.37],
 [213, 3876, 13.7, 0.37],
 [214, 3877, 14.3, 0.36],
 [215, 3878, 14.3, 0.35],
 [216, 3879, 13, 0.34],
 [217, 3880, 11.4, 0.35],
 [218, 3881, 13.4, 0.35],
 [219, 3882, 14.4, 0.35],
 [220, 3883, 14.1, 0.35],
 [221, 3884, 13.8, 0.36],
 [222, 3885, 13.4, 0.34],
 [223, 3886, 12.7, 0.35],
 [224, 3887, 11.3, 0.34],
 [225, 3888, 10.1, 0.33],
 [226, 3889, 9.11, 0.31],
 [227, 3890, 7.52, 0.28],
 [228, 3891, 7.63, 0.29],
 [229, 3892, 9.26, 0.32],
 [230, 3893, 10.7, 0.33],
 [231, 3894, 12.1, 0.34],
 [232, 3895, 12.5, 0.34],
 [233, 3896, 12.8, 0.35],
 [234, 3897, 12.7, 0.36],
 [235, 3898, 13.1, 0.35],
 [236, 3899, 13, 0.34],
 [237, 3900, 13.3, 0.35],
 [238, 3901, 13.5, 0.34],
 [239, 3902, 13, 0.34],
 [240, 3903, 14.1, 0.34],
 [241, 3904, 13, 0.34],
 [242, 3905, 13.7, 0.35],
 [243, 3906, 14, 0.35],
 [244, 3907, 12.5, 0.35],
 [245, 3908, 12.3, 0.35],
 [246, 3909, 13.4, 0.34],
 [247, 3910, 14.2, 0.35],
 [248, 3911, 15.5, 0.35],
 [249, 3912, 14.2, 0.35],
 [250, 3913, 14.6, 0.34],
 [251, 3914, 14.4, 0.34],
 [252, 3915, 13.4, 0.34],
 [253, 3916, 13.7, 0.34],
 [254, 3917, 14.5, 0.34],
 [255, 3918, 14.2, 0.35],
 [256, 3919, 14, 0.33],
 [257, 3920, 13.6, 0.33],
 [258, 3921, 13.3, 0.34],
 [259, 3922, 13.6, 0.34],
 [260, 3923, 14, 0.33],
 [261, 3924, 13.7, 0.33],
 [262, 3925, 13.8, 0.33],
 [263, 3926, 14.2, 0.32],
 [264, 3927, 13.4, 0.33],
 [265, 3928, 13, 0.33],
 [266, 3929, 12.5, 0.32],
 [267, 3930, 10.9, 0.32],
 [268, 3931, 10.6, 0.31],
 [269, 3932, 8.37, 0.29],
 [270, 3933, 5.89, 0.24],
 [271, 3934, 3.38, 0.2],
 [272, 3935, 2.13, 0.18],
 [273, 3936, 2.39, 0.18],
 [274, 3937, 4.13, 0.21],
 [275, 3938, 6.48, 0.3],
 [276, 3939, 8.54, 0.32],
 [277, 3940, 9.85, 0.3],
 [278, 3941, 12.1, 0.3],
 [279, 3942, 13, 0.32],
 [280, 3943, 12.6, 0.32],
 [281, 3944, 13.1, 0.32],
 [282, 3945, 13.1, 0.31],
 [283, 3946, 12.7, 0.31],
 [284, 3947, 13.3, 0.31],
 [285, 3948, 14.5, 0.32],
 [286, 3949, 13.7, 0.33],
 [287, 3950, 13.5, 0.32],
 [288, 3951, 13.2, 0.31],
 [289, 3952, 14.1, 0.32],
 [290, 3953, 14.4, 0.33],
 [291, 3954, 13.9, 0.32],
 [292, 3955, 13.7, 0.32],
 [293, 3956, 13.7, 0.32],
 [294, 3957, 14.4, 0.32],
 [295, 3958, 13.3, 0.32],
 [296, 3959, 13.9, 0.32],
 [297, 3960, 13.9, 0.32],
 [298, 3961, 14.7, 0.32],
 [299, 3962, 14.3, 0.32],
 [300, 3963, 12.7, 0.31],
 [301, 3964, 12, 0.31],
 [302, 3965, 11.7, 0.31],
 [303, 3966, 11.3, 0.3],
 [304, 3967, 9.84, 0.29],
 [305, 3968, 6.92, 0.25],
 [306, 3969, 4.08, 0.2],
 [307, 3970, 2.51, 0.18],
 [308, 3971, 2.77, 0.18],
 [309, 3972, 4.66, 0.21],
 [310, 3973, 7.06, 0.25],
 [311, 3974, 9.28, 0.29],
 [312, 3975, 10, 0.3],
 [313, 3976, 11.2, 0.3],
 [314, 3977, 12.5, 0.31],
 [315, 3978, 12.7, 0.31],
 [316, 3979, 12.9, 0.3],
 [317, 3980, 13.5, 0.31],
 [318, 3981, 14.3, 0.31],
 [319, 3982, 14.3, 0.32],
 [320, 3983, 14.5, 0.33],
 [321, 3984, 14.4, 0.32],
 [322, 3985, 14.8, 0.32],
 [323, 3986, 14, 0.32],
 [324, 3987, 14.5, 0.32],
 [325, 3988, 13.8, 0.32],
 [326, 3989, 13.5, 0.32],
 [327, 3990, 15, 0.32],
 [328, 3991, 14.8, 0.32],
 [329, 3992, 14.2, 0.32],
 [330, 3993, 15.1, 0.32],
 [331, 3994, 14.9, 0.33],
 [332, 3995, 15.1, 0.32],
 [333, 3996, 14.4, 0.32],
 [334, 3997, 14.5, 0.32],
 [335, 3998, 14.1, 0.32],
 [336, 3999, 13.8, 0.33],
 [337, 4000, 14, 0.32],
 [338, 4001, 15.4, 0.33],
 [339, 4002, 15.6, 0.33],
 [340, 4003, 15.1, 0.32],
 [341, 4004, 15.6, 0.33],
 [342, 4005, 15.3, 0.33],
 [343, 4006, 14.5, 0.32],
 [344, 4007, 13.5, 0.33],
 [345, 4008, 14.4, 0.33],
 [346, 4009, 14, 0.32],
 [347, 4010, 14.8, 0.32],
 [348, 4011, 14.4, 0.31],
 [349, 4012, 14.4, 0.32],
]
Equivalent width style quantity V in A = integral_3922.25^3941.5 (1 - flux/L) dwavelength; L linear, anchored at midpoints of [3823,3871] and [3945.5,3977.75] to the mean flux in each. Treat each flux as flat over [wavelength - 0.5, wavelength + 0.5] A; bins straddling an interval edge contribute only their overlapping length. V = 3.7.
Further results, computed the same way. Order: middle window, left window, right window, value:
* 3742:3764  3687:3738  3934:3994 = -1.1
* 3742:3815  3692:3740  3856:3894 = -3.5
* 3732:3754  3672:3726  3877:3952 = 1.5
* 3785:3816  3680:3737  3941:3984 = -4.3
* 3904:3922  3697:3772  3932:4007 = -3.2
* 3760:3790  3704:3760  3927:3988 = -4.6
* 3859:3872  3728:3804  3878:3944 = -2.6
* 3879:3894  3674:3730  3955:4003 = 0.6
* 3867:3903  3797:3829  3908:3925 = 2.2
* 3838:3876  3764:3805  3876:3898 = -4.4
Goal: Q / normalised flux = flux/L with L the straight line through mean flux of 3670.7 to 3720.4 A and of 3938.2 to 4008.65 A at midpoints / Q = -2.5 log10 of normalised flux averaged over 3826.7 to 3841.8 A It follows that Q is 0.172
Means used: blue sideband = 10.9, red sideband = 12.7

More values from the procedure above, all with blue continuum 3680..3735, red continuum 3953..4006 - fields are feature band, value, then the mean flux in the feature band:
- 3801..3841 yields -0.048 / 12.1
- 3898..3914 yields -0.121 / 13.6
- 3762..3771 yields -0.092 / 12.2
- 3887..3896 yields 0.195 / 10.1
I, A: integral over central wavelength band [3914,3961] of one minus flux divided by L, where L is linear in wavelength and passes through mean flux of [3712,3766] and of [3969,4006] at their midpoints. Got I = 1.8 A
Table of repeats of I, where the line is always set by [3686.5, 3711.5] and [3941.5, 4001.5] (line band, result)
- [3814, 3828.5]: -1.9 A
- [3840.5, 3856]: -2.4 A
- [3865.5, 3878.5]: -2.4 A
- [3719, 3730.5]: 0.2 A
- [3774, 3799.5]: -3.4 A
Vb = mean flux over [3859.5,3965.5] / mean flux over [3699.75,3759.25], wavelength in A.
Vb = 1.16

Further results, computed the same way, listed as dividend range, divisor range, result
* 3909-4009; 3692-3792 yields 1.08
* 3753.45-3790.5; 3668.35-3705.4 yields 1.14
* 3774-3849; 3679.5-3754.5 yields 1.16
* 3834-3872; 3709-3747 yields 1.18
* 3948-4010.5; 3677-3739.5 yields 1.21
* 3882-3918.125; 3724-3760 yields 1.16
